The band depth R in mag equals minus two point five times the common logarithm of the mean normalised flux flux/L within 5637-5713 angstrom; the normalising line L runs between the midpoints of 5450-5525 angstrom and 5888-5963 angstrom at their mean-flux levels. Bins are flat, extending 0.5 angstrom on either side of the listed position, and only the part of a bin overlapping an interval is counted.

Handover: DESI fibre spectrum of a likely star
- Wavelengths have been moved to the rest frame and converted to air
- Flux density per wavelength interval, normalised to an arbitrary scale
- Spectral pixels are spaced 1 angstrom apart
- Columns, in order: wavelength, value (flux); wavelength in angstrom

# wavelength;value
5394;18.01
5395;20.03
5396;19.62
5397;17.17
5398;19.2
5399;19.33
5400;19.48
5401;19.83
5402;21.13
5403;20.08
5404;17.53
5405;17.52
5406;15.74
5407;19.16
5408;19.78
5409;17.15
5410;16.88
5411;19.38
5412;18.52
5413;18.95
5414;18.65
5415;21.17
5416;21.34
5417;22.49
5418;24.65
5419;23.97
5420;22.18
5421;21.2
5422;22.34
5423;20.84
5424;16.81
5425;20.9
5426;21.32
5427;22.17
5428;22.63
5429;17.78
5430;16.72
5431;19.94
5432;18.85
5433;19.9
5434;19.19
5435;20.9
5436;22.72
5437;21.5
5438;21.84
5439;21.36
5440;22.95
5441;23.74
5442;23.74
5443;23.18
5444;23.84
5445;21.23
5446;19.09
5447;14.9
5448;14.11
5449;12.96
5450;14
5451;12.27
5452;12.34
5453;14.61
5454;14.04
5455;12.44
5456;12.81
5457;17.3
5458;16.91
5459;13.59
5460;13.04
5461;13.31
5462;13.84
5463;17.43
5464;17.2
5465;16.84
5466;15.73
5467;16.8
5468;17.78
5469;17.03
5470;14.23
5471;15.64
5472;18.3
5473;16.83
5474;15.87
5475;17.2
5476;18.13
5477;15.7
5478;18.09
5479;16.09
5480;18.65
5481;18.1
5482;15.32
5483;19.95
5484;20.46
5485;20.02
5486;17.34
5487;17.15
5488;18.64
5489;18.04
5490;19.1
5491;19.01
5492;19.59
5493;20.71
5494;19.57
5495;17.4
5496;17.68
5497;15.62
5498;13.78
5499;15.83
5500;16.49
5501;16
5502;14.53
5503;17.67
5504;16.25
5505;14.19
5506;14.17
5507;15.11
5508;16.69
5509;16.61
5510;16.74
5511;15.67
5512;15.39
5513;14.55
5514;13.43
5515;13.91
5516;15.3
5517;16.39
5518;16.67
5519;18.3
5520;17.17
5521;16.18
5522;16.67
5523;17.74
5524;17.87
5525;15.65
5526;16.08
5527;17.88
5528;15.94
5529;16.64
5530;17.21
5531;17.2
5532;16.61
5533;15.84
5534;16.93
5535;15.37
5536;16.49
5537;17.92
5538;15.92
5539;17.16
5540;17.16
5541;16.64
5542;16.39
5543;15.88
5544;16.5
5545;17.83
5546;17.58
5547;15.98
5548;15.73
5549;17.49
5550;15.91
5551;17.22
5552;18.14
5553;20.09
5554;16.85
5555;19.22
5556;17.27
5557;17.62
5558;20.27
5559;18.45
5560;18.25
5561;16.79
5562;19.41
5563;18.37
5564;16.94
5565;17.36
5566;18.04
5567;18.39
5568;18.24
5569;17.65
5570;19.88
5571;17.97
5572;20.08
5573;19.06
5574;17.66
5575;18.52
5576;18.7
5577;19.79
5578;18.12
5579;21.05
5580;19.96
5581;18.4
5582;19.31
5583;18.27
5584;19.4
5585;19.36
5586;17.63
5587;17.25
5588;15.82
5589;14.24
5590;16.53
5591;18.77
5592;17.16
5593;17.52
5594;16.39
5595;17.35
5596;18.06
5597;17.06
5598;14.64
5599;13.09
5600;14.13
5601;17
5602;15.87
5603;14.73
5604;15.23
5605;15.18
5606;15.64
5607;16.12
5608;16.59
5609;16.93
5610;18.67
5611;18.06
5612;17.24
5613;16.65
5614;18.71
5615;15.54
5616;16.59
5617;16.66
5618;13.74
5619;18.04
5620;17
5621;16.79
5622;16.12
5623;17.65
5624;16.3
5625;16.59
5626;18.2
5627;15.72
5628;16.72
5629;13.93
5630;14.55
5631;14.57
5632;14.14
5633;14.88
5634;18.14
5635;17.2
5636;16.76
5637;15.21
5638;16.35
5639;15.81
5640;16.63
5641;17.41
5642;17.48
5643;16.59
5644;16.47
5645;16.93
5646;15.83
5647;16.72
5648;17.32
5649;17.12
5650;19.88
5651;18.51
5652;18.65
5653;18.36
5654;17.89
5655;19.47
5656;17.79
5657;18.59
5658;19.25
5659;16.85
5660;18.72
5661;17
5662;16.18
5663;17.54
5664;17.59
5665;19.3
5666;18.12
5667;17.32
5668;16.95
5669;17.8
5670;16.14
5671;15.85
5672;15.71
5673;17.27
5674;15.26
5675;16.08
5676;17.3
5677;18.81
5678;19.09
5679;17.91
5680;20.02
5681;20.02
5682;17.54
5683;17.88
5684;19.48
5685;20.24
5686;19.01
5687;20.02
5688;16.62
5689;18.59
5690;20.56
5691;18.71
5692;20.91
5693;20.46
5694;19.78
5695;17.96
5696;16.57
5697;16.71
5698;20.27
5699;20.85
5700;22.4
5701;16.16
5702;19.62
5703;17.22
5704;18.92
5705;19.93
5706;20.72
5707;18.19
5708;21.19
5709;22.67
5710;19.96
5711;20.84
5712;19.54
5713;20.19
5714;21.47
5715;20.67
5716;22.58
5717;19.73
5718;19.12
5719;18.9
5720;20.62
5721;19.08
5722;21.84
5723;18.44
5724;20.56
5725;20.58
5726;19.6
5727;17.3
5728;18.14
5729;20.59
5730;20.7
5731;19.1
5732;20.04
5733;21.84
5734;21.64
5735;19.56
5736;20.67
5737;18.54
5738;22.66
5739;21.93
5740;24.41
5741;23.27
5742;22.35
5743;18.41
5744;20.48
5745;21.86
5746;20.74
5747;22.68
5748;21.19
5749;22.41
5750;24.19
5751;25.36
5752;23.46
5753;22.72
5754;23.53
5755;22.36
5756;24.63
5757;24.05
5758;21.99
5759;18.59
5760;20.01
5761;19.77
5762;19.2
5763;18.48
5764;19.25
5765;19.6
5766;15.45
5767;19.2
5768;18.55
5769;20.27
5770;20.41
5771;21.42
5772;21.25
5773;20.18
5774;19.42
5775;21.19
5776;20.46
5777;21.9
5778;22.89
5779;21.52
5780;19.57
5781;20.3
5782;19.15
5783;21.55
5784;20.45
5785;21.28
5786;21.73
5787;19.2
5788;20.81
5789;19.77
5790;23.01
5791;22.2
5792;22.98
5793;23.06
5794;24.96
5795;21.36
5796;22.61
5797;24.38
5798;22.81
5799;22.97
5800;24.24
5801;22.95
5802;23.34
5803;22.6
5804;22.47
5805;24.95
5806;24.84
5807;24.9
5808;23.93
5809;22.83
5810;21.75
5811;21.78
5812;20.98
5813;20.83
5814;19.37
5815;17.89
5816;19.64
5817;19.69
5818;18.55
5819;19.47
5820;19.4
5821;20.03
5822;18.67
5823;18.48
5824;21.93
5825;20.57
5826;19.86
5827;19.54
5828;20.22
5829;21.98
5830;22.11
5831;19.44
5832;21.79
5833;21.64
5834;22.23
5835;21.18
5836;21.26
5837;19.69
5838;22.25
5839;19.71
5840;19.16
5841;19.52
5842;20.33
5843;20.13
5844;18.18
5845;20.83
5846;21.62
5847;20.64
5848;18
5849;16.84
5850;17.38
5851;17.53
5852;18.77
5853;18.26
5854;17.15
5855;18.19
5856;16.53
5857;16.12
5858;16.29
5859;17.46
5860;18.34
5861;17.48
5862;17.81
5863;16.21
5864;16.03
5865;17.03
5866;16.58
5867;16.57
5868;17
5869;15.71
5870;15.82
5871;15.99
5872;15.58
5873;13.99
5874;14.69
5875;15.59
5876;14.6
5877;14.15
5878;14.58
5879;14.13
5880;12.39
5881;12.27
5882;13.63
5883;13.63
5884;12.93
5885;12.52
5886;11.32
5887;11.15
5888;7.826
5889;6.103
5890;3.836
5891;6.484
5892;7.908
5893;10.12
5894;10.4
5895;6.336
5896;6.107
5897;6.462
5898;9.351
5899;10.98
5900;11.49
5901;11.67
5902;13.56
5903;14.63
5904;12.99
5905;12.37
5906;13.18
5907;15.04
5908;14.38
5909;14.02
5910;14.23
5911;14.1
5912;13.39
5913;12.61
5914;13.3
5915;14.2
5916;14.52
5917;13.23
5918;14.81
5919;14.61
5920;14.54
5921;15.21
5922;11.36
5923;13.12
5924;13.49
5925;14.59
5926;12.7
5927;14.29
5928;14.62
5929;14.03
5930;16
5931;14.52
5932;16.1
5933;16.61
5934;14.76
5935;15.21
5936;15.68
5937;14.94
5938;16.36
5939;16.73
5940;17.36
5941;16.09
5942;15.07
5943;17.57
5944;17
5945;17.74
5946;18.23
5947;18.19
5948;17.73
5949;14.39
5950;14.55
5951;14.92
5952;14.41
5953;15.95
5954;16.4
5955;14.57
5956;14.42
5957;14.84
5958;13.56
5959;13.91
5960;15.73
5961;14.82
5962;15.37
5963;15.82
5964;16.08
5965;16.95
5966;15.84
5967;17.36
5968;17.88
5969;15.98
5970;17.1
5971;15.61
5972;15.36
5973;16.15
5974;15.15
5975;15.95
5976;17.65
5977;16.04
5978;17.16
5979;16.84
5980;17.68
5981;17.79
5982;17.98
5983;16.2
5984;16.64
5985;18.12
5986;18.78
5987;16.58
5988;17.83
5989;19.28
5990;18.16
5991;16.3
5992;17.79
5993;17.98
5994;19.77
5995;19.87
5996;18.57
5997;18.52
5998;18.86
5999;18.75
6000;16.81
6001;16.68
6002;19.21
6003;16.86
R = -0.199 mag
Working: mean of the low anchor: 16.4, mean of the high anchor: 13.7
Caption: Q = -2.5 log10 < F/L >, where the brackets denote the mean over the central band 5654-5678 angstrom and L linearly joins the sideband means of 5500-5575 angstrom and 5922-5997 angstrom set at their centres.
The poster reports -0.05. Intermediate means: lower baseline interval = 17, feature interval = 17.5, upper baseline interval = 16.2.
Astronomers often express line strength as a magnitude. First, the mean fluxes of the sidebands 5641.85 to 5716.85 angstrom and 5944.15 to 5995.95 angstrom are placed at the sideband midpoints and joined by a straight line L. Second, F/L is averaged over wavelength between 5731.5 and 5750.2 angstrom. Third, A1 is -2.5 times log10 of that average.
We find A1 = -0.18 mag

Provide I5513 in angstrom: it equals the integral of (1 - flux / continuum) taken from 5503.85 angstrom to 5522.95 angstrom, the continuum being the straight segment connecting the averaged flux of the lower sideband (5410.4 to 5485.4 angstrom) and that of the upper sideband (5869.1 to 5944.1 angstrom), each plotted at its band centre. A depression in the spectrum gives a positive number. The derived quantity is 1.99 angstrom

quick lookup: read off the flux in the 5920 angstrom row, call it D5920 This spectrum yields 14.54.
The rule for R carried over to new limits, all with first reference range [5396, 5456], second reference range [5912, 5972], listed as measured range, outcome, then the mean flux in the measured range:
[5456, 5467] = 0.22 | 15.5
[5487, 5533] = 0.12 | 16.6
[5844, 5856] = -0.16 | 18.5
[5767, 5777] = -0.22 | 20.4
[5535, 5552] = 0.10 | 16.7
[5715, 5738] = -0.18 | 20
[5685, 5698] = -0.10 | 18.9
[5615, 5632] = 0.10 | 16.1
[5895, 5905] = 0.41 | 10.7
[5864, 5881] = 0.04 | 15.2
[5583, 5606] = 0.09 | 16.5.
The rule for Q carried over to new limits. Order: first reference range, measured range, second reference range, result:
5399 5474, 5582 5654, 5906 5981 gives 0.044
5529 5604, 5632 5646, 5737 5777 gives 0.147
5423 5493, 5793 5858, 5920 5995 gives -0.240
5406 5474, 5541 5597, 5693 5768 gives 0.083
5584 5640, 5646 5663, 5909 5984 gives -0.105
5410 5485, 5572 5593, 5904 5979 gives -0.047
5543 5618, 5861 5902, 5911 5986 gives 0.263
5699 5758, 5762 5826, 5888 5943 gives -0.169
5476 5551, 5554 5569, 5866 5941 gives -0.110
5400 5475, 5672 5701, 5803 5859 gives 0.046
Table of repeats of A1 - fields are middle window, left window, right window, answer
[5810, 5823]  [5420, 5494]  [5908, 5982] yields -0.219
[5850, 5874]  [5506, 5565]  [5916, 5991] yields -0.046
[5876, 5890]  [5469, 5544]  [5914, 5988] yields 0.319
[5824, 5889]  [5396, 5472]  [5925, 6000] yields -0.026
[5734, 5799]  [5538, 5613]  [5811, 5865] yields -0.136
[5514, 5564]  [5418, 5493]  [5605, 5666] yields 0.037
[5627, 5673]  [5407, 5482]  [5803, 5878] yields 0.104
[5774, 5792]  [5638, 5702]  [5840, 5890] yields -0.245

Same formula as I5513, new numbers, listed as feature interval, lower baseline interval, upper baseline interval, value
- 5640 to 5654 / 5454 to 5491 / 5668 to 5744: 1.0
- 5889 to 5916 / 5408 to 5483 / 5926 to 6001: 8.8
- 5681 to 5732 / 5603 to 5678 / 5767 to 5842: -2.6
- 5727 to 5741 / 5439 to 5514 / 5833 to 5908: -4.5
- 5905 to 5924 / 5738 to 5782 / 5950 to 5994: 4.2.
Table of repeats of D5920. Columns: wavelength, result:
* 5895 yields 6.336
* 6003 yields 16.86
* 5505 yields 14.19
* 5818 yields 18.55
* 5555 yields 19.22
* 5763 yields 18.48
